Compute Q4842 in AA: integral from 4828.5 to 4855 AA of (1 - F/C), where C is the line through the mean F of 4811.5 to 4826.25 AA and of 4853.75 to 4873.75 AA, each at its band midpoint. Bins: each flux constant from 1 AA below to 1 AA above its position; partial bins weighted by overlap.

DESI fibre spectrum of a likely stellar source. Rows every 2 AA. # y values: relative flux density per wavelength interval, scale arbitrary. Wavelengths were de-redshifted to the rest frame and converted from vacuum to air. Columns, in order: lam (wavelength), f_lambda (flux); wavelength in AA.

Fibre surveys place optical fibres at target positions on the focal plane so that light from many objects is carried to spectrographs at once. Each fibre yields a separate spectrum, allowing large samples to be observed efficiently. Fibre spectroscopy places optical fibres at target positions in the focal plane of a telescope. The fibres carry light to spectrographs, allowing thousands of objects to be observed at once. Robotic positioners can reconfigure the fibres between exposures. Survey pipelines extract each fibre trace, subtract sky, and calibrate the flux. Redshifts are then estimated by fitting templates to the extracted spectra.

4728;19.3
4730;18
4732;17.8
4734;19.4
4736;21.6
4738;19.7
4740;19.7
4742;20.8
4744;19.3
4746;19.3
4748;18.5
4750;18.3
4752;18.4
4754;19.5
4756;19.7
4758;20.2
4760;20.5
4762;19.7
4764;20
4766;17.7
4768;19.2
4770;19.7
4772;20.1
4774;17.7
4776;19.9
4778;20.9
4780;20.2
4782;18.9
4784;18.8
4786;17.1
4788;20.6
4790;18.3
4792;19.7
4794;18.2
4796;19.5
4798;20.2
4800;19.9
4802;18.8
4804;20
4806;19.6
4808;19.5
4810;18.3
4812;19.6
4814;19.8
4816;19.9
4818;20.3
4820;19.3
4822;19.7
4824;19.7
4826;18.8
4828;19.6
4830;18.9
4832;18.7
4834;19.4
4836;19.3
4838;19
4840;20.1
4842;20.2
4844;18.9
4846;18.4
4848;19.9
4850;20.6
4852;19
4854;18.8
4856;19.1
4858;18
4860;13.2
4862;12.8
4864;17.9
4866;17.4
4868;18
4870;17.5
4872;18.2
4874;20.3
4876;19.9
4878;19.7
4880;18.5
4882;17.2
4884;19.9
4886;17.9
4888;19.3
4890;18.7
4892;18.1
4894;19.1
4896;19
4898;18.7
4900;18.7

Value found -1.4 AA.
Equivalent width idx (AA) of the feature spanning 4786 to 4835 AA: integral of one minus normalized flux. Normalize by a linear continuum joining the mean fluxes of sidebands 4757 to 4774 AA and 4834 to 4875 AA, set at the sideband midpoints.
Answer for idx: -1.17 AA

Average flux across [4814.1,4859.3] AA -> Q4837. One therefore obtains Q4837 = 19.3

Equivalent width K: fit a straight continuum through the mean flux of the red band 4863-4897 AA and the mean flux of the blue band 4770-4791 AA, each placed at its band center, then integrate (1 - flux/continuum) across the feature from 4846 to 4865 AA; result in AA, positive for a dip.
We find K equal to 1.1 AA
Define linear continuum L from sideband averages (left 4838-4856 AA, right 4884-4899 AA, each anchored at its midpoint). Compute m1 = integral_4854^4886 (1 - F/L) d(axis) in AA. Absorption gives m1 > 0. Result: 2.0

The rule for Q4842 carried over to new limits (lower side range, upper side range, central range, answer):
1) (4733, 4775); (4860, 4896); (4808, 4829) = -0.80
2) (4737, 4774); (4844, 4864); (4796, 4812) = -0.73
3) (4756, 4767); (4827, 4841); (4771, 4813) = 0.34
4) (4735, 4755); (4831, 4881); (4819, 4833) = -0.34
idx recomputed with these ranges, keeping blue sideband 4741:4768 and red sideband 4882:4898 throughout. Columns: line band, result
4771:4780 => -0.2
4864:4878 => 0.2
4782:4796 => 0.3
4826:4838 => -0.1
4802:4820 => -0.4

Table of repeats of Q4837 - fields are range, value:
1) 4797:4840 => 19.5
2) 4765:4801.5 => 19.2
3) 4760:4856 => 19.4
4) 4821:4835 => 19.3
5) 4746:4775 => 19.2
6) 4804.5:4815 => 19.4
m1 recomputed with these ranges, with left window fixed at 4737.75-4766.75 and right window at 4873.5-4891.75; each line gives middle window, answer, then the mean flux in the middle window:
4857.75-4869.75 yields 1.8 AA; 16.2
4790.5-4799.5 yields 0.0 AA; 19.4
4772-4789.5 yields 0.0 AA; 19.3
